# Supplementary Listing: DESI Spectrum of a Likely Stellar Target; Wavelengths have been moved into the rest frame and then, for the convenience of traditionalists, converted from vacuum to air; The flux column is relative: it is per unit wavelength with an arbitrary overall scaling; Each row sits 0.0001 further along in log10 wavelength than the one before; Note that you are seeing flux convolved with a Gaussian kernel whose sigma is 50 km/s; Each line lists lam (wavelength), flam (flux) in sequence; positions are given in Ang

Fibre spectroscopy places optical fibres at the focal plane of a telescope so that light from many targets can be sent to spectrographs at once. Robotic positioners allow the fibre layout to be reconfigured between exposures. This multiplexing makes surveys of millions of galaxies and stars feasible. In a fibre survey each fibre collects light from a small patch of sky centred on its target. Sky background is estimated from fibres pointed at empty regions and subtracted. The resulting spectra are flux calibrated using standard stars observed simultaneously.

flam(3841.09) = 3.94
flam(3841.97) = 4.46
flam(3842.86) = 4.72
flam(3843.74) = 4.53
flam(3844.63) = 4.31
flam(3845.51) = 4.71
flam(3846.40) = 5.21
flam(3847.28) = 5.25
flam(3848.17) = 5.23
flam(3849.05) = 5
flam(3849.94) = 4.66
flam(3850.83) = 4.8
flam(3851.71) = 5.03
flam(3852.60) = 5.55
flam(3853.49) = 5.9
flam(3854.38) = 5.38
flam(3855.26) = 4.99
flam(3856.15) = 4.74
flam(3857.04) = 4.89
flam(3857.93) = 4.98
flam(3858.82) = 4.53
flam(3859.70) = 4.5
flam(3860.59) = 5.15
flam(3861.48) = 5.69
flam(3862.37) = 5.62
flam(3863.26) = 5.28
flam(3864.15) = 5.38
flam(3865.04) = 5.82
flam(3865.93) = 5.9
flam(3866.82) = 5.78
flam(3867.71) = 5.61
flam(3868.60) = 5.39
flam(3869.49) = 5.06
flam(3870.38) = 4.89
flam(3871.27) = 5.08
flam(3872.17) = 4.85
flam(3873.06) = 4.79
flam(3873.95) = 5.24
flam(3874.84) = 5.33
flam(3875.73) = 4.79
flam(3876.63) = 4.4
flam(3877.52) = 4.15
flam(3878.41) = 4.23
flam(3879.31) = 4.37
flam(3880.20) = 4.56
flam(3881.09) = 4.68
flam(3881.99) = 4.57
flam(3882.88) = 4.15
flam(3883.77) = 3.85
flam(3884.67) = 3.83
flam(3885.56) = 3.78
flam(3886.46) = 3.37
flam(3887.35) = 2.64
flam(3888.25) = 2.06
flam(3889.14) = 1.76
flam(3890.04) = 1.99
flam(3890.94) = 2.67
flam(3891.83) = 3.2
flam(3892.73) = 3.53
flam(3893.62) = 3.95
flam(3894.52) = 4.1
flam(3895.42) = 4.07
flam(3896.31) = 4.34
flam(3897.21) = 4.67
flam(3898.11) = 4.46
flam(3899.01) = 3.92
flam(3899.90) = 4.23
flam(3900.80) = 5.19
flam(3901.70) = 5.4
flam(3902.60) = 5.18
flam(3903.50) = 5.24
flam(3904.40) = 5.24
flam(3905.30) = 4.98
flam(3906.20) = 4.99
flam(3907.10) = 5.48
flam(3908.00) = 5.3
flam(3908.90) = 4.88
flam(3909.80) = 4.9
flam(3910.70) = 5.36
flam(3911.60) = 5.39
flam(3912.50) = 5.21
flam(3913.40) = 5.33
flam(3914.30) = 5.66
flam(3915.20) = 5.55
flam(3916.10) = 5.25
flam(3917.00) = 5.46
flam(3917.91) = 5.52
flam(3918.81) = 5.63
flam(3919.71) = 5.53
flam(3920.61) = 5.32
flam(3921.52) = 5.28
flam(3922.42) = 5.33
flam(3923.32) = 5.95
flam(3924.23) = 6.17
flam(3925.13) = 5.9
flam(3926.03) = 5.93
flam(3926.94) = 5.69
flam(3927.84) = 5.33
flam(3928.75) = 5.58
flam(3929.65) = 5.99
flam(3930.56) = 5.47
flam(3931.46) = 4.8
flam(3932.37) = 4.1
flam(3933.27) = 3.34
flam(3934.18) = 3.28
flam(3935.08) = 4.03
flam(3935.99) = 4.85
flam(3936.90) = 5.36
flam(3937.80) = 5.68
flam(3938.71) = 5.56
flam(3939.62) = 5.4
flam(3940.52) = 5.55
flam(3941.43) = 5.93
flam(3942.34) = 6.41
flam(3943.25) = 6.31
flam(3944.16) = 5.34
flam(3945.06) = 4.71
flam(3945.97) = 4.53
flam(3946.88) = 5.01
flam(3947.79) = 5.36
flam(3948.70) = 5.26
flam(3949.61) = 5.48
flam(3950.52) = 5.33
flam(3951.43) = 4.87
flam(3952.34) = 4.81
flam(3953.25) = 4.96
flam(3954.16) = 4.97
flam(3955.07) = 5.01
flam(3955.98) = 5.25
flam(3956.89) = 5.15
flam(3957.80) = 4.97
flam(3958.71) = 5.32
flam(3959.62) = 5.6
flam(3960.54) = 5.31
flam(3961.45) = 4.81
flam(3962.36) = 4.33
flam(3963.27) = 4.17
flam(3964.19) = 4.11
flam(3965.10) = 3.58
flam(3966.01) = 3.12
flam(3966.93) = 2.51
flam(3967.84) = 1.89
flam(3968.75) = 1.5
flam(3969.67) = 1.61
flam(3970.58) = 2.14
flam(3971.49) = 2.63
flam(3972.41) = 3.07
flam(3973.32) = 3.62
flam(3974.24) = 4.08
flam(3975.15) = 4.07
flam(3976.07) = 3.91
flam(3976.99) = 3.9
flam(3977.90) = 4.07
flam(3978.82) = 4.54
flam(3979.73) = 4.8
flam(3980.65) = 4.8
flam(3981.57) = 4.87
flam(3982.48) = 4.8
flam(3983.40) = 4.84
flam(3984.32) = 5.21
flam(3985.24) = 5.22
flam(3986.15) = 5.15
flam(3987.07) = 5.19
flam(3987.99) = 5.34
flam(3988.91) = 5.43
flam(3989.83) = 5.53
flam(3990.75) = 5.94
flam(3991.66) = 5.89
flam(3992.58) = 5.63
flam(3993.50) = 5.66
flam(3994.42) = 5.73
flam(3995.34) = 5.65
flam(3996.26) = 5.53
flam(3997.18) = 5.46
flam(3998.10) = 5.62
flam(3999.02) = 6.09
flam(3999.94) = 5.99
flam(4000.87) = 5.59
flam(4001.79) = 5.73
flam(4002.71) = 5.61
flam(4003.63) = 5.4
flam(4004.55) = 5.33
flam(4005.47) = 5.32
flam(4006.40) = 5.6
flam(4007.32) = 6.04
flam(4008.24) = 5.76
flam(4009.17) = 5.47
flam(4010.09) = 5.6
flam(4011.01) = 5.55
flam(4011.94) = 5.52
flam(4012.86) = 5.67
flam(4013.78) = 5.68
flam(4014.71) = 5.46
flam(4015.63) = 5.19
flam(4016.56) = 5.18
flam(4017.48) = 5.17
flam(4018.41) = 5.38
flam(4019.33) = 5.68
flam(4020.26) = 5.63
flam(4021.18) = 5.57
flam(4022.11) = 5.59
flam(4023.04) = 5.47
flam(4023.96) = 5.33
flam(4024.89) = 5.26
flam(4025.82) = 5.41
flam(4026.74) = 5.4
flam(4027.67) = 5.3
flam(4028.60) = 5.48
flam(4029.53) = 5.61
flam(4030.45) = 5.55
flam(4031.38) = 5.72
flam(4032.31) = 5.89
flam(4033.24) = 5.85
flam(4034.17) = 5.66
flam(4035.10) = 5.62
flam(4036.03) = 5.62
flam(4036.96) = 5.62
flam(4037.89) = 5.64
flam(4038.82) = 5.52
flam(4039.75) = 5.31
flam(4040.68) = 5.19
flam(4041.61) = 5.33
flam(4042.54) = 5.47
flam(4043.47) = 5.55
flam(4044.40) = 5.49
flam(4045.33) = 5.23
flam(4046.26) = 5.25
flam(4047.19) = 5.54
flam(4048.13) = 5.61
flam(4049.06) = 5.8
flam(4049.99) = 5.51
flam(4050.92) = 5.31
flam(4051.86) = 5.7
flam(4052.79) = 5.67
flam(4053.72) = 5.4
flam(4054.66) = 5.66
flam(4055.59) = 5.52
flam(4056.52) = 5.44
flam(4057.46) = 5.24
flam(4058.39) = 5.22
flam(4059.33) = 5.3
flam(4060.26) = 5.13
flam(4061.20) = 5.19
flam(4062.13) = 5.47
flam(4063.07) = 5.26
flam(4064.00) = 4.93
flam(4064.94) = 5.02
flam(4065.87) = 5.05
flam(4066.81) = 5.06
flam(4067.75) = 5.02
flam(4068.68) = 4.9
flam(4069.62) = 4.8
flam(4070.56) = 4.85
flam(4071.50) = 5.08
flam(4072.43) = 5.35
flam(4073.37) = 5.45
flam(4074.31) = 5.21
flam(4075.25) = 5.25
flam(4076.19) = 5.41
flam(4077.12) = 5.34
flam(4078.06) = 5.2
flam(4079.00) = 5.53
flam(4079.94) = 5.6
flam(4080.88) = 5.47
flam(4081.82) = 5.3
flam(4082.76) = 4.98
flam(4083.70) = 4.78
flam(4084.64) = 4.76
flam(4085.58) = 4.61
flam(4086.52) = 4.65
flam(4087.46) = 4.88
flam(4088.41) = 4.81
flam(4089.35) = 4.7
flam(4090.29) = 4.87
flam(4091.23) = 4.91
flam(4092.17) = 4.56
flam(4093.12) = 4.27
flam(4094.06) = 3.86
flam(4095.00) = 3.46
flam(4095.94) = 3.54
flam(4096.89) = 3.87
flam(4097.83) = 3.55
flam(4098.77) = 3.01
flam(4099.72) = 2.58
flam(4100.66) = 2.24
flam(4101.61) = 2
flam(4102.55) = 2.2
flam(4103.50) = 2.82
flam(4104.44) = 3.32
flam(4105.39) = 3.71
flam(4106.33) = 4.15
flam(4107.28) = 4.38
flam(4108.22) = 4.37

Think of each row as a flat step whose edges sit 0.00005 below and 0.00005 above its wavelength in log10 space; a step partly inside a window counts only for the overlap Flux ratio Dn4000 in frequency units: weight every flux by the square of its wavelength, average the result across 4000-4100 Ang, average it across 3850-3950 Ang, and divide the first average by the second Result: 1.15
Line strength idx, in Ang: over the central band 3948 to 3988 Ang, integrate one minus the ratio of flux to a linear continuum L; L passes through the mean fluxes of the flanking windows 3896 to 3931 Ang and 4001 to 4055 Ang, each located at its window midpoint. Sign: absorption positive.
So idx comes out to 8.0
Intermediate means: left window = 5.29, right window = 5.52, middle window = 4.32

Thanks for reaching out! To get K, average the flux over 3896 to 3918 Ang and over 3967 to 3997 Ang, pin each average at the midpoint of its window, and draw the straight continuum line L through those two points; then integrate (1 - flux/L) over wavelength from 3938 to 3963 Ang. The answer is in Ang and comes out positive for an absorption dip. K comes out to -2.82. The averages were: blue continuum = 5.08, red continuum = 4.43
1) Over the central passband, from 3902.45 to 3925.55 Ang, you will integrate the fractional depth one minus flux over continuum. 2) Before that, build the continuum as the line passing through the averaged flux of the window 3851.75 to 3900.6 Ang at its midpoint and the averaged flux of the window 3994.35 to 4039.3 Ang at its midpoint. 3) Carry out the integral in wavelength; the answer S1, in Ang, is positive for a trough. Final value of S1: -2.90 Ang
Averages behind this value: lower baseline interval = 4.5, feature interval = 5.39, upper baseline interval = 5.56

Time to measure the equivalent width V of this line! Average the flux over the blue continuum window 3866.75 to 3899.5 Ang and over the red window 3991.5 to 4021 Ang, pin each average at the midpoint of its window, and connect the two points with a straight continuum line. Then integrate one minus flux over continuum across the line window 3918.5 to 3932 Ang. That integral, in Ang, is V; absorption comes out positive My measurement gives -2.8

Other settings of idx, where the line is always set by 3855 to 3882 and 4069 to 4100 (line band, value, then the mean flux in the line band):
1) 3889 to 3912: 2.4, 4.43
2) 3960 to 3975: 4.8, 3.31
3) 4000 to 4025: -3.8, 5.52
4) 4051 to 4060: -1.3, 5.45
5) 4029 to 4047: -2.9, 5.53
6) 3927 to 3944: -0.9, 5.18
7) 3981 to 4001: -2.6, 5.46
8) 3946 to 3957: -0.5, 5.1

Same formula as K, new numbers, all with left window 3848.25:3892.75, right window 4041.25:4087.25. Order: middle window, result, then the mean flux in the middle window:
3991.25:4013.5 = -2.6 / 5.64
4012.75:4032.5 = -1.4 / 5.47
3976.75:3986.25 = 0.4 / 4.75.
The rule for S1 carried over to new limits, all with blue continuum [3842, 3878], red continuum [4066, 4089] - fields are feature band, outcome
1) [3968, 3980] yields 4.2 Ang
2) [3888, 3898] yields 3.4 Ang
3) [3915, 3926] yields -1.1 Ang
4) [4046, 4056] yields -0.9 Ang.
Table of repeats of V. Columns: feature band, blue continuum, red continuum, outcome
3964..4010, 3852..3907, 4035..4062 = 3.94 Ang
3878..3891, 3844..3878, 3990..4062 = 4.12 Ang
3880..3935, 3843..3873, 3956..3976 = -2.55 Ang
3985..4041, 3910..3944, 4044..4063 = -1.45 Ang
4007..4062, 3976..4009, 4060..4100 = -4.61 Ang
